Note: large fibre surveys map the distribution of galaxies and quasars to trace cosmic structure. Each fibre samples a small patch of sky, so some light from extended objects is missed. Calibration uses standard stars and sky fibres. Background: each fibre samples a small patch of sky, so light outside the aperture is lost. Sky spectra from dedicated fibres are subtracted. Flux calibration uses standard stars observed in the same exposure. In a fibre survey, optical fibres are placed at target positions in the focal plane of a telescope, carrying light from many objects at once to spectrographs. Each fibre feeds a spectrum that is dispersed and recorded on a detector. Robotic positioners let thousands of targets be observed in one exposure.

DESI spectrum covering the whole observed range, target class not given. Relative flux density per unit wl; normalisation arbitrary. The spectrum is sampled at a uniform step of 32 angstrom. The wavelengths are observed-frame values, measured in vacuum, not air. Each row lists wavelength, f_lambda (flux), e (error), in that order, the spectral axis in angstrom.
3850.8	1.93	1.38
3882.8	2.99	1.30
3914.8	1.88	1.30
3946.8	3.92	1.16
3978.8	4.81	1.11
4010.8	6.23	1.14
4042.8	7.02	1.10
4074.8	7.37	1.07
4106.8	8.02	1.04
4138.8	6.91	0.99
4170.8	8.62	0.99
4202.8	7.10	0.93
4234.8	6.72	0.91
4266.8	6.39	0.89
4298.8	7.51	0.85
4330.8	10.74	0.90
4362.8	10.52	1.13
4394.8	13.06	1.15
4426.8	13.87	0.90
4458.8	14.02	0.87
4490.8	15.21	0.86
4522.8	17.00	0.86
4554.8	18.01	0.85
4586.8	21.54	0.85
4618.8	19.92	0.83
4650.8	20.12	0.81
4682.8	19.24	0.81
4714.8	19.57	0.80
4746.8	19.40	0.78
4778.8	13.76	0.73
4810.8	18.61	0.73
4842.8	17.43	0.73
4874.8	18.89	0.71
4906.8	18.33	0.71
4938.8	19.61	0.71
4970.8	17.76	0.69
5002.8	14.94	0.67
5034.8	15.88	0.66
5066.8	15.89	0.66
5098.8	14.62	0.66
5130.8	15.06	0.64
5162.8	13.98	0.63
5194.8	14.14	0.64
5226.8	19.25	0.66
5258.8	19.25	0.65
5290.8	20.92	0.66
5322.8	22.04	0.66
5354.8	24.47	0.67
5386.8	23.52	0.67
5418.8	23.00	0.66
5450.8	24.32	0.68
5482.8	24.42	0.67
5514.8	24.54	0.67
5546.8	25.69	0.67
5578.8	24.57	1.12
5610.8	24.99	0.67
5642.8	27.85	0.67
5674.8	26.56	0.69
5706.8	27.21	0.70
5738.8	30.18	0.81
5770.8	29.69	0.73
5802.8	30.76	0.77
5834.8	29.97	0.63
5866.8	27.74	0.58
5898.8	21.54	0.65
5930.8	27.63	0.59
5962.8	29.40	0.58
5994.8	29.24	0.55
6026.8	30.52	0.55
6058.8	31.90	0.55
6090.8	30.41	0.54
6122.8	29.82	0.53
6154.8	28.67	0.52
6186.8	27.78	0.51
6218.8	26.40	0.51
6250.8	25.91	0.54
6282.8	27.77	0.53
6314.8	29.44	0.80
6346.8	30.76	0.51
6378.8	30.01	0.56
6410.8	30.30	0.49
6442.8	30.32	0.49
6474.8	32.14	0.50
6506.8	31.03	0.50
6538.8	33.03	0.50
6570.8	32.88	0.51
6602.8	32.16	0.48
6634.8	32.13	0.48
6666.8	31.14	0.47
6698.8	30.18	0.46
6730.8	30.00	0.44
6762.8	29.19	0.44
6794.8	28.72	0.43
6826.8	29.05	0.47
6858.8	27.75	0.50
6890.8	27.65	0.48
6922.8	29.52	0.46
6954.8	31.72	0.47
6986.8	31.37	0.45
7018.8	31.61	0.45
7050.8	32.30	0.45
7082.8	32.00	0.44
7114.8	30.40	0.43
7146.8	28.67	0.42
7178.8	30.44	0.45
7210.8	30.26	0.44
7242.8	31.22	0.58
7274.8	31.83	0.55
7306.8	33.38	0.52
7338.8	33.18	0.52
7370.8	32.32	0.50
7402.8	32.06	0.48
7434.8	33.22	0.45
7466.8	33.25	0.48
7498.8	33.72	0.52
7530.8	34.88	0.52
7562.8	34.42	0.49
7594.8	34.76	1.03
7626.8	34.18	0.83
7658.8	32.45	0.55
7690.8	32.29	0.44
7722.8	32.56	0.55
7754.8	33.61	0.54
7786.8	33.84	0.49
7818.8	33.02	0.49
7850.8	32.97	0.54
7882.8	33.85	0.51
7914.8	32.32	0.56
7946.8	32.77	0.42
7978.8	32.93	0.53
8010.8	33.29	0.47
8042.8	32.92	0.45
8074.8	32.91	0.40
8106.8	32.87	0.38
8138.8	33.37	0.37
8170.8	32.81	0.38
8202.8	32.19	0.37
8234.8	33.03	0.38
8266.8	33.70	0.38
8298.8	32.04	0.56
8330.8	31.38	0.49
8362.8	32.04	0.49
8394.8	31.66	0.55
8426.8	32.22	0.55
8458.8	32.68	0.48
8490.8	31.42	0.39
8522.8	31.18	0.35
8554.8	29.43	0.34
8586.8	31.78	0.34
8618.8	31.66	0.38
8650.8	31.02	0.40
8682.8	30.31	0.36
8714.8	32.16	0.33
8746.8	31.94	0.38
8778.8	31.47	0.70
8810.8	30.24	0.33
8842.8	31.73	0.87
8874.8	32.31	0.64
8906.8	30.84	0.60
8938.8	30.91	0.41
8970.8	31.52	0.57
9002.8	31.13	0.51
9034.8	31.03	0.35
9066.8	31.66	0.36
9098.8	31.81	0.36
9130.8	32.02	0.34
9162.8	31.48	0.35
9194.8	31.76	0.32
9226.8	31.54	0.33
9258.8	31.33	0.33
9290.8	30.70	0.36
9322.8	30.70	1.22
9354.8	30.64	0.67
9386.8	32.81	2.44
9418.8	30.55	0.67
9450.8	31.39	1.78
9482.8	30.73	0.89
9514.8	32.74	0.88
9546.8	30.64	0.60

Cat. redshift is 0.00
